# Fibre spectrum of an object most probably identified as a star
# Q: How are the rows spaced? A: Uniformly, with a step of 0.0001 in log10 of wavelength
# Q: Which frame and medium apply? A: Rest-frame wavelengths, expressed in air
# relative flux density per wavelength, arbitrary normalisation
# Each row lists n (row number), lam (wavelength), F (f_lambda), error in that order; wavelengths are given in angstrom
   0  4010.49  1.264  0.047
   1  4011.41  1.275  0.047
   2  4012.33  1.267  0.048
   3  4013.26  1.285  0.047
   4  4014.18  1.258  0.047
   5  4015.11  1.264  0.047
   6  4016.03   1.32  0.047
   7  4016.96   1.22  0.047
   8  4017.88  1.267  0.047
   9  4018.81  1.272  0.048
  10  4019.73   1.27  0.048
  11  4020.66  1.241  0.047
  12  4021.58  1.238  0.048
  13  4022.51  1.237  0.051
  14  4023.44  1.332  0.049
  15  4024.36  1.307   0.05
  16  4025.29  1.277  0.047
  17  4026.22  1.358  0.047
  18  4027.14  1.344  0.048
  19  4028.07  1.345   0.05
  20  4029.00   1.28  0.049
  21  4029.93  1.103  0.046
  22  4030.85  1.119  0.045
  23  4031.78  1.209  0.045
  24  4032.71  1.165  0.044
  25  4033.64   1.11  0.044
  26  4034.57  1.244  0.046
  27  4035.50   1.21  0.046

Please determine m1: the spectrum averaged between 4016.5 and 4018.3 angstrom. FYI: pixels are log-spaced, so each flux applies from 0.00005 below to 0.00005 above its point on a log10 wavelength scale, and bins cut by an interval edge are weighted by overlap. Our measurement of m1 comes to 1.25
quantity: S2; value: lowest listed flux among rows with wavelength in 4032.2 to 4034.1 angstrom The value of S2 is 1.11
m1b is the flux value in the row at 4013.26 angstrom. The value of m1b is 1.285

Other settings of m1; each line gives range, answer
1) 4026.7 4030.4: 1.27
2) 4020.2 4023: 1.24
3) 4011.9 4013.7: 1.27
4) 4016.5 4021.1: 1.25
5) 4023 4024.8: 1.32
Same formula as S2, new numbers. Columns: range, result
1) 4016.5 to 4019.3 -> 1.22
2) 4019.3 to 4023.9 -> 1.237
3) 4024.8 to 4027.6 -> 1.277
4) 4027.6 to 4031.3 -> 1.103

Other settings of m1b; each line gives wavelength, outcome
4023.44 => 1.332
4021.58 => 1.238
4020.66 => 1.241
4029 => 1.28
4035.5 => 1.21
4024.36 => 1.307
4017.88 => 1.267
